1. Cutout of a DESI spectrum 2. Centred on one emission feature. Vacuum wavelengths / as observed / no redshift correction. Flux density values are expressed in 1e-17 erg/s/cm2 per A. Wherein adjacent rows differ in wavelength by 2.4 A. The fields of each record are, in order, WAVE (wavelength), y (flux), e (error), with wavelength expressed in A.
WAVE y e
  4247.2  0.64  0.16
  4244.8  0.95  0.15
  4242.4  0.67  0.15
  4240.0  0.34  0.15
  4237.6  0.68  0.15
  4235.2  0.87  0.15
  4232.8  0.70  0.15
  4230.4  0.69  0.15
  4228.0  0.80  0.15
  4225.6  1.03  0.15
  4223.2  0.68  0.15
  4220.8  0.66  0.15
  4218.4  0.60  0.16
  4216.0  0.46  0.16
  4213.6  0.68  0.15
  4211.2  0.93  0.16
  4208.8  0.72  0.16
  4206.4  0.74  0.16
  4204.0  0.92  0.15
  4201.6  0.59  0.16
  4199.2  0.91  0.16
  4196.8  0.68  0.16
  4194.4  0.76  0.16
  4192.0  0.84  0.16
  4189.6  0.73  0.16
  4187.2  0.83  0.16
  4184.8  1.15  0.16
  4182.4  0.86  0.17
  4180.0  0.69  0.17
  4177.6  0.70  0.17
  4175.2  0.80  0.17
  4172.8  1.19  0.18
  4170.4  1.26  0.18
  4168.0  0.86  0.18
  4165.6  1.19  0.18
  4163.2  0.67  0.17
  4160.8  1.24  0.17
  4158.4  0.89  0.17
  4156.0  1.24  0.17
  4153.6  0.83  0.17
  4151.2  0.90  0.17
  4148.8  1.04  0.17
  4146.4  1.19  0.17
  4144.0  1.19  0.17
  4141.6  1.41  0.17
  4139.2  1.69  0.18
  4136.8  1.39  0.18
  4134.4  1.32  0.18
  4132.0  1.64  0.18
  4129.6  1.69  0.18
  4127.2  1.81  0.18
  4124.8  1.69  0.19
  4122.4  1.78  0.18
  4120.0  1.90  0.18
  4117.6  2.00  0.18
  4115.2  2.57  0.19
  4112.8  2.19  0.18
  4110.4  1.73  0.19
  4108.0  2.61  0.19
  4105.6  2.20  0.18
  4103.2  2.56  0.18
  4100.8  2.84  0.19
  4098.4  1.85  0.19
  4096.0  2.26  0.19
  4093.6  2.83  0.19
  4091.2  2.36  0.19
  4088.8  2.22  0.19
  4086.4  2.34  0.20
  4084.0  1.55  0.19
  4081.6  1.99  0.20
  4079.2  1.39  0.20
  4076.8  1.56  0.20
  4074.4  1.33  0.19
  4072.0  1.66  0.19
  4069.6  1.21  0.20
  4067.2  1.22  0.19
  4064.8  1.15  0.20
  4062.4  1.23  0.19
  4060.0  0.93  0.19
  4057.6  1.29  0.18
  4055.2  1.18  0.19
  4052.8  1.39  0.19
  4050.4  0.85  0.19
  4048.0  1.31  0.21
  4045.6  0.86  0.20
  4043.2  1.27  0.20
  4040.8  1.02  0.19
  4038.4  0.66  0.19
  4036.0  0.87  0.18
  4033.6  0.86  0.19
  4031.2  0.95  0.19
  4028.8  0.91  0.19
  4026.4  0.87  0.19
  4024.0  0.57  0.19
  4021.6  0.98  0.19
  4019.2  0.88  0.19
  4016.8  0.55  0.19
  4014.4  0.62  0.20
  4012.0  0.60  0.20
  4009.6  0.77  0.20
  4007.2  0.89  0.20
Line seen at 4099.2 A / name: C IV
